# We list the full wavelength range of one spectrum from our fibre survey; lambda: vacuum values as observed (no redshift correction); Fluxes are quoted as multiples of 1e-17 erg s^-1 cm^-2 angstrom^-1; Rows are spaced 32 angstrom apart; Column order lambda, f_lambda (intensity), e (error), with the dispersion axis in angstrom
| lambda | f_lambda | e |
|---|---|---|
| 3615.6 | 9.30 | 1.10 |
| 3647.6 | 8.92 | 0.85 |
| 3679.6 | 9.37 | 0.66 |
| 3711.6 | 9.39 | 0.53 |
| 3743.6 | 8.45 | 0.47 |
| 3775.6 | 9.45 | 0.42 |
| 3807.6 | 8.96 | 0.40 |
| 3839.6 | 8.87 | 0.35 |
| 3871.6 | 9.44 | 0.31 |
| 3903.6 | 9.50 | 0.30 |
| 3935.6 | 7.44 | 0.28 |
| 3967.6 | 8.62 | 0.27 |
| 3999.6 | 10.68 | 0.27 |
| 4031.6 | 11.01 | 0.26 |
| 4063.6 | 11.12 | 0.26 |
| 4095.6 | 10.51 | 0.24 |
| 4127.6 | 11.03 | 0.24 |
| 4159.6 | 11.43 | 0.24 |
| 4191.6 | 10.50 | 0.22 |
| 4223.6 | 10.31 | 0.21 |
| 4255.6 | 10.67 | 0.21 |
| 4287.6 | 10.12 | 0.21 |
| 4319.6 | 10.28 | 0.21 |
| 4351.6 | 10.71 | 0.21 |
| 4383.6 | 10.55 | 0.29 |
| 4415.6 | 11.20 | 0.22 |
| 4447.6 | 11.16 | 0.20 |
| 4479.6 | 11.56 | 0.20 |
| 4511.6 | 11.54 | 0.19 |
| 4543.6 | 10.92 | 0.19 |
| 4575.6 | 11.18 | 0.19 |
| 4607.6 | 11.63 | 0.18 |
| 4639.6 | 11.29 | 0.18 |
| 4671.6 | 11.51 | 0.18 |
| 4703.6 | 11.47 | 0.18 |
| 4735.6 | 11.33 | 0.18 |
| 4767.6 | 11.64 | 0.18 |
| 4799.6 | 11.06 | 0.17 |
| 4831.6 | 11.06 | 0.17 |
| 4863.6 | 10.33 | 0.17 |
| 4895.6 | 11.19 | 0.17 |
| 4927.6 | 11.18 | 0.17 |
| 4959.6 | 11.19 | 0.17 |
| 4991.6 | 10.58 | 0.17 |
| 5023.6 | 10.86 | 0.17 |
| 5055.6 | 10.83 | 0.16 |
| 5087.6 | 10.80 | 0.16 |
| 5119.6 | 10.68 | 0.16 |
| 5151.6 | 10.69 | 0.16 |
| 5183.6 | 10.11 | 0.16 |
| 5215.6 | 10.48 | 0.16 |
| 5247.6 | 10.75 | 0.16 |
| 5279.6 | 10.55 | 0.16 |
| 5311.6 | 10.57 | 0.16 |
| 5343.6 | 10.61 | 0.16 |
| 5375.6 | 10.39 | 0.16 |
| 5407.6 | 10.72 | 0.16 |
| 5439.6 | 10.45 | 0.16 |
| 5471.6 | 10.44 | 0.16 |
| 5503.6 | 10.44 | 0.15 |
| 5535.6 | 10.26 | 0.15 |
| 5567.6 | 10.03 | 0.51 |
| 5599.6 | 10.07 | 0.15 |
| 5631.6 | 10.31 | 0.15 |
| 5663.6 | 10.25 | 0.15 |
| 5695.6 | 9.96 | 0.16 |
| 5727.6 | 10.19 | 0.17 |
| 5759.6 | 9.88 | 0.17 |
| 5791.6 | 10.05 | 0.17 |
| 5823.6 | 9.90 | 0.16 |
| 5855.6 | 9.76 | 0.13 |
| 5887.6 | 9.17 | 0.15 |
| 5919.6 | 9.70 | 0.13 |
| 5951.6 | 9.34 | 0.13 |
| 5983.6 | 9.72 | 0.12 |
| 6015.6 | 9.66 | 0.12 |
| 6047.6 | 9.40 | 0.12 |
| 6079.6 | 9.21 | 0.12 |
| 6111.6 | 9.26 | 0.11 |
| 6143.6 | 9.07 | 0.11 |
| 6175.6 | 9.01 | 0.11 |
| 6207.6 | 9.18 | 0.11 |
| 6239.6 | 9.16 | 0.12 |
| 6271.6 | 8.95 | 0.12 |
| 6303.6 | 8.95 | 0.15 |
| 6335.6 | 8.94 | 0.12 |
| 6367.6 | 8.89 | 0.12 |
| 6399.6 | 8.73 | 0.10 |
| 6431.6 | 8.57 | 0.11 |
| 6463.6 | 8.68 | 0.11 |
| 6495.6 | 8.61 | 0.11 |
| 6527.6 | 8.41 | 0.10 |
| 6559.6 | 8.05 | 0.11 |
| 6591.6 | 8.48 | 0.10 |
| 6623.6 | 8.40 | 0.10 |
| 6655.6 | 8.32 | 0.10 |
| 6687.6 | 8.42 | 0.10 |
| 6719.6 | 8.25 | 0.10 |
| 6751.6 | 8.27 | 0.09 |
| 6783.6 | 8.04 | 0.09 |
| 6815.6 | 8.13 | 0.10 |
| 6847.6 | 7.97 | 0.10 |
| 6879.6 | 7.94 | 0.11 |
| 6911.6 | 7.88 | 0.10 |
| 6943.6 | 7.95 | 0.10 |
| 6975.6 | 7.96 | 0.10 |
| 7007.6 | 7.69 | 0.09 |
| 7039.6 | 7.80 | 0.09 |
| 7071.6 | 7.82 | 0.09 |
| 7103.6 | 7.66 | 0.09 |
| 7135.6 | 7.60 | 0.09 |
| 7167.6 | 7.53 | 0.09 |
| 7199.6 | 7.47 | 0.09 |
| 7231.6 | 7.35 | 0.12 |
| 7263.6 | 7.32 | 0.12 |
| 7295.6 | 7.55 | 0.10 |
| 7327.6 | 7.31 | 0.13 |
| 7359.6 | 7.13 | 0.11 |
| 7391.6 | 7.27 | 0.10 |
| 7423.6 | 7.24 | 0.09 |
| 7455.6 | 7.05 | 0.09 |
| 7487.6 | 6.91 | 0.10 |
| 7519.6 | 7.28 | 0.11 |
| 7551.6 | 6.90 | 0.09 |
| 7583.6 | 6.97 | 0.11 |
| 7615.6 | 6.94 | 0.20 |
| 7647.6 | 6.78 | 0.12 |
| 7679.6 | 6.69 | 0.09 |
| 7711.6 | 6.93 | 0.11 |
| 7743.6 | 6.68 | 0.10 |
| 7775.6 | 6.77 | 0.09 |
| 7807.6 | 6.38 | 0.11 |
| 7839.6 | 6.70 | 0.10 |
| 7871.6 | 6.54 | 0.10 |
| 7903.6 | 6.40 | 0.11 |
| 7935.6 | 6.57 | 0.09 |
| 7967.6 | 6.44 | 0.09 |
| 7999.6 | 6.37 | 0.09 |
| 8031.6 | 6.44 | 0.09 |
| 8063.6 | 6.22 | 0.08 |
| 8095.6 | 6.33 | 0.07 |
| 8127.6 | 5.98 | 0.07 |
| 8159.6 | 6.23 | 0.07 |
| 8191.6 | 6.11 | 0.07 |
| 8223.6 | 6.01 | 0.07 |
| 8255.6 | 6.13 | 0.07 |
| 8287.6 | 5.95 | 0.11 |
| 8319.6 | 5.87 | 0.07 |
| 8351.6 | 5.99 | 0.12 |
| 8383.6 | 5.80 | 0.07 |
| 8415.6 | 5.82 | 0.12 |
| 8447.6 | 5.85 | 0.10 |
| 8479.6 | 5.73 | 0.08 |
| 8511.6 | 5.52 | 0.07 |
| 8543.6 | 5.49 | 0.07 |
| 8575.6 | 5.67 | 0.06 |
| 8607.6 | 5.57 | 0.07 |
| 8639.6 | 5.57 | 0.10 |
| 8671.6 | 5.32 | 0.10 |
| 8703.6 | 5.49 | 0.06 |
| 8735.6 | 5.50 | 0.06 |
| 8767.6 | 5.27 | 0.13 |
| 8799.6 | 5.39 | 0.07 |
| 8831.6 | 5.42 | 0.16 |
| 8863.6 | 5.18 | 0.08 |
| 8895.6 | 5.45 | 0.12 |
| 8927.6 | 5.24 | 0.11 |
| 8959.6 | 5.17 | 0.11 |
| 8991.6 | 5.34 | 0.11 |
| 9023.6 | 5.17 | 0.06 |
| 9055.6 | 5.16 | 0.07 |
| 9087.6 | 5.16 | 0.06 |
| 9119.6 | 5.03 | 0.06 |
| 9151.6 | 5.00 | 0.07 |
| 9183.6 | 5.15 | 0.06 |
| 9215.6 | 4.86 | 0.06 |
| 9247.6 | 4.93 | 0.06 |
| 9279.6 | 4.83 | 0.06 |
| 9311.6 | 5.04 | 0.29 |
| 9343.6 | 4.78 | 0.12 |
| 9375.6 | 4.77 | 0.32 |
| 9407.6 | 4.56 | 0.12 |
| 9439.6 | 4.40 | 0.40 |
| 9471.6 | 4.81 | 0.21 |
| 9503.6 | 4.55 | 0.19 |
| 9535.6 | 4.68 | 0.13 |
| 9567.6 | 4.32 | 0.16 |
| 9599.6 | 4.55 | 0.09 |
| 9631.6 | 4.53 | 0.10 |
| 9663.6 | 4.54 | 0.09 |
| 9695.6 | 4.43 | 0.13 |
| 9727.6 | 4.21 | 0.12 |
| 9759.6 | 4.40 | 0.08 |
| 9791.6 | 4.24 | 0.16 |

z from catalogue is 0.00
